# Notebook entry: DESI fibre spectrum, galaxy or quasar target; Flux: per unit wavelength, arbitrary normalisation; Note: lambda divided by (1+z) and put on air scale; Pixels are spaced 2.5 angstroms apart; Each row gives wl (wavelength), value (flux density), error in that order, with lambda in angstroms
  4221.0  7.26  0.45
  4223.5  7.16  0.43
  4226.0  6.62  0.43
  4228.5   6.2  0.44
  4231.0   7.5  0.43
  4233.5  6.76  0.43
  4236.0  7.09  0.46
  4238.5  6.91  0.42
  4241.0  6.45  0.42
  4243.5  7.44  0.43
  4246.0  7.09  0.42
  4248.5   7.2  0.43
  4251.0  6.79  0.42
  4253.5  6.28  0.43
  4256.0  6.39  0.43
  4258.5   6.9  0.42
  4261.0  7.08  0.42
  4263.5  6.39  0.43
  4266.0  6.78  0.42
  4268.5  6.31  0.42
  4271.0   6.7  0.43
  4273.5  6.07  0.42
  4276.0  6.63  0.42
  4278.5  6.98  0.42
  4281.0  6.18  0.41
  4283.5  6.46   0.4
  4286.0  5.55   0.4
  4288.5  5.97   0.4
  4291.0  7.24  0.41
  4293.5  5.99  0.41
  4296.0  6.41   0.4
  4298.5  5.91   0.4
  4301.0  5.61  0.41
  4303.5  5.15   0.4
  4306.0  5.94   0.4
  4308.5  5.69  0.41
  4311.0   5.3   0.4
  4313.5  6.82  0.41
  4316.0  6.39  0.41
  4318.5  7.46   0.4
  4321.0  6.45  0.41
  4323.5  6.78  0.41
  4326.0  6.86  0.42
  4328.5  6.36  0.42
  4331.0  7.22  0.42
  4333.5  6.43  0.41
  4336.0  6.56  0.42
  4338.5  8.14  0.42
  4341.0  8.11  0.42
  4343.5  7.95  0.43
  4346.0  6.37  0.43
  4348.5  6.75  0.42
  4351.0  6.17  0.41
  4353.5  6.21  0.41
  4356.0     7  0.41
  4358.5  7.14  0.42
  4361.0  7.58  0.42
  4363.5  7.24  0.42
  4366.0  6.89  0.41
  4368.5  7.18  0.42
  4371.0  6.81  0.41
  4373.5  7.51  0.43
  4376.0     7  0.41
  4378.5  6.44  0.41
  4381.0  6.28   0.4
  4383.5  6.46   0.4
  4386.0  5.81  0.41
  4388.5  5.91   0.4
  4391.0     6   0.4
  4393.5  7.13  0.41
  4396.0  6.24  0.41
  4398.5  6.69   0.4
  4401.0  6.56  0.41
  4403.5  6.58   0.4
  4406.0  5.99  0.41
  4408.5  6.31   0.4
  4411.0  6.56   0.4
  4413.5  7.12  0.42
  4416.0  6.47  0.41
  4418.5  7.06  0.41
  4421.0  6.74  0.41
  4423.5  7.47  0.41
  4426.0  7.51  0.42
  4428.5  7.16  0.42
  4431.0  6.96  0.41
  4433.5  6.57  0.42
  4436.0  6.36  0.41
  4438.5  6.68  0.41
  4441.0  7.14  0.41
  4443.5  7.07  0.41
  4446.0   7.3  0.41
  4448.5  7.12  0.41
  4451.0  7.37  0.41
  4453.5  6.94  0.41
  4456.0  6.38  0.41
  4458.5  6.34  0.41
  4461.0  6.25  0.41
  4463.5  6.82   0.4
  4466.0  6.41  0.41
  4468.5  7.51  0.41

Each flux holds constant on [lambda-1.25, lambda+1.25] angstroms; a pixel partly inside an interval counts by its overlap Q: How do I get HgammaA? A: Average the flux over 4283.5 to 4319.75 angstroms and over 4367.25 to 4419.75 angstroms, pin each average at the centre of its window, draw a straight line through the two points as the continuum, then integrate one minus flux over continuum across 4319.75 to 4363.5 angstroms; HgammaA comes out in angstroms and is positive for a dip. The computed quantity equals -4.42 angstroms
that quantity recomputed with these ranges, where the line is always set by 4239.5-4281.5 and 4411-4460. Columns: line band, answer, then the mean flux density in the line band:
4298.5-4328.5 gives 2.4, 6.22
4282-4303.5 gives 2.1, 6.09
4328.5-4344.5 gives -1.2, 7.31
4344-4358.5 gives 0.4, 6.63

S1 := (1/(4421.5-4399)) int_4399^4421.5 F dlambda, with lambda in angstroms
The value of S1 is 6.6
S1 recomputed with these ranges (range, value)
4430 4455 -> 6.95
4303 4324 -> 6.24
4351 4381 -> 6.94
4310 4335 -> 6.62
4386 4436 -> 6.66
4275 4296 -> 6.37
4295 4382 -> 6.69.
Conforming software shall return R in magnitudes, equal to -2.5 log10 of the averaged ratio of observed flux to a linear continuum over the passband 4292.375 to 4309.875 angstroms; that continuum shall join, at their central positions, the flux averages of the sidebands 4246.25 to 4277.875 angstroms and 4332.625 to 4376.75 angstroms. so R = 0.17 mag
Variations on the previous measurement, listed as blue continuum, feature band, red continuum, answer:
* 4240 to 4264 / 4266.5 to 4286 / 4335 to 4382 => 0.07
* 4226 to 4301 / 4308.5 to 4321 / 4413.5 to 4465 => 0.05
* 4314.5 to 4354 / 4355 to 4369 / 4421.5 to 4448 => -0.04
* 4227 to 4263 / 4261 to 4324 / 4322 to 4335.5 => 0.08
